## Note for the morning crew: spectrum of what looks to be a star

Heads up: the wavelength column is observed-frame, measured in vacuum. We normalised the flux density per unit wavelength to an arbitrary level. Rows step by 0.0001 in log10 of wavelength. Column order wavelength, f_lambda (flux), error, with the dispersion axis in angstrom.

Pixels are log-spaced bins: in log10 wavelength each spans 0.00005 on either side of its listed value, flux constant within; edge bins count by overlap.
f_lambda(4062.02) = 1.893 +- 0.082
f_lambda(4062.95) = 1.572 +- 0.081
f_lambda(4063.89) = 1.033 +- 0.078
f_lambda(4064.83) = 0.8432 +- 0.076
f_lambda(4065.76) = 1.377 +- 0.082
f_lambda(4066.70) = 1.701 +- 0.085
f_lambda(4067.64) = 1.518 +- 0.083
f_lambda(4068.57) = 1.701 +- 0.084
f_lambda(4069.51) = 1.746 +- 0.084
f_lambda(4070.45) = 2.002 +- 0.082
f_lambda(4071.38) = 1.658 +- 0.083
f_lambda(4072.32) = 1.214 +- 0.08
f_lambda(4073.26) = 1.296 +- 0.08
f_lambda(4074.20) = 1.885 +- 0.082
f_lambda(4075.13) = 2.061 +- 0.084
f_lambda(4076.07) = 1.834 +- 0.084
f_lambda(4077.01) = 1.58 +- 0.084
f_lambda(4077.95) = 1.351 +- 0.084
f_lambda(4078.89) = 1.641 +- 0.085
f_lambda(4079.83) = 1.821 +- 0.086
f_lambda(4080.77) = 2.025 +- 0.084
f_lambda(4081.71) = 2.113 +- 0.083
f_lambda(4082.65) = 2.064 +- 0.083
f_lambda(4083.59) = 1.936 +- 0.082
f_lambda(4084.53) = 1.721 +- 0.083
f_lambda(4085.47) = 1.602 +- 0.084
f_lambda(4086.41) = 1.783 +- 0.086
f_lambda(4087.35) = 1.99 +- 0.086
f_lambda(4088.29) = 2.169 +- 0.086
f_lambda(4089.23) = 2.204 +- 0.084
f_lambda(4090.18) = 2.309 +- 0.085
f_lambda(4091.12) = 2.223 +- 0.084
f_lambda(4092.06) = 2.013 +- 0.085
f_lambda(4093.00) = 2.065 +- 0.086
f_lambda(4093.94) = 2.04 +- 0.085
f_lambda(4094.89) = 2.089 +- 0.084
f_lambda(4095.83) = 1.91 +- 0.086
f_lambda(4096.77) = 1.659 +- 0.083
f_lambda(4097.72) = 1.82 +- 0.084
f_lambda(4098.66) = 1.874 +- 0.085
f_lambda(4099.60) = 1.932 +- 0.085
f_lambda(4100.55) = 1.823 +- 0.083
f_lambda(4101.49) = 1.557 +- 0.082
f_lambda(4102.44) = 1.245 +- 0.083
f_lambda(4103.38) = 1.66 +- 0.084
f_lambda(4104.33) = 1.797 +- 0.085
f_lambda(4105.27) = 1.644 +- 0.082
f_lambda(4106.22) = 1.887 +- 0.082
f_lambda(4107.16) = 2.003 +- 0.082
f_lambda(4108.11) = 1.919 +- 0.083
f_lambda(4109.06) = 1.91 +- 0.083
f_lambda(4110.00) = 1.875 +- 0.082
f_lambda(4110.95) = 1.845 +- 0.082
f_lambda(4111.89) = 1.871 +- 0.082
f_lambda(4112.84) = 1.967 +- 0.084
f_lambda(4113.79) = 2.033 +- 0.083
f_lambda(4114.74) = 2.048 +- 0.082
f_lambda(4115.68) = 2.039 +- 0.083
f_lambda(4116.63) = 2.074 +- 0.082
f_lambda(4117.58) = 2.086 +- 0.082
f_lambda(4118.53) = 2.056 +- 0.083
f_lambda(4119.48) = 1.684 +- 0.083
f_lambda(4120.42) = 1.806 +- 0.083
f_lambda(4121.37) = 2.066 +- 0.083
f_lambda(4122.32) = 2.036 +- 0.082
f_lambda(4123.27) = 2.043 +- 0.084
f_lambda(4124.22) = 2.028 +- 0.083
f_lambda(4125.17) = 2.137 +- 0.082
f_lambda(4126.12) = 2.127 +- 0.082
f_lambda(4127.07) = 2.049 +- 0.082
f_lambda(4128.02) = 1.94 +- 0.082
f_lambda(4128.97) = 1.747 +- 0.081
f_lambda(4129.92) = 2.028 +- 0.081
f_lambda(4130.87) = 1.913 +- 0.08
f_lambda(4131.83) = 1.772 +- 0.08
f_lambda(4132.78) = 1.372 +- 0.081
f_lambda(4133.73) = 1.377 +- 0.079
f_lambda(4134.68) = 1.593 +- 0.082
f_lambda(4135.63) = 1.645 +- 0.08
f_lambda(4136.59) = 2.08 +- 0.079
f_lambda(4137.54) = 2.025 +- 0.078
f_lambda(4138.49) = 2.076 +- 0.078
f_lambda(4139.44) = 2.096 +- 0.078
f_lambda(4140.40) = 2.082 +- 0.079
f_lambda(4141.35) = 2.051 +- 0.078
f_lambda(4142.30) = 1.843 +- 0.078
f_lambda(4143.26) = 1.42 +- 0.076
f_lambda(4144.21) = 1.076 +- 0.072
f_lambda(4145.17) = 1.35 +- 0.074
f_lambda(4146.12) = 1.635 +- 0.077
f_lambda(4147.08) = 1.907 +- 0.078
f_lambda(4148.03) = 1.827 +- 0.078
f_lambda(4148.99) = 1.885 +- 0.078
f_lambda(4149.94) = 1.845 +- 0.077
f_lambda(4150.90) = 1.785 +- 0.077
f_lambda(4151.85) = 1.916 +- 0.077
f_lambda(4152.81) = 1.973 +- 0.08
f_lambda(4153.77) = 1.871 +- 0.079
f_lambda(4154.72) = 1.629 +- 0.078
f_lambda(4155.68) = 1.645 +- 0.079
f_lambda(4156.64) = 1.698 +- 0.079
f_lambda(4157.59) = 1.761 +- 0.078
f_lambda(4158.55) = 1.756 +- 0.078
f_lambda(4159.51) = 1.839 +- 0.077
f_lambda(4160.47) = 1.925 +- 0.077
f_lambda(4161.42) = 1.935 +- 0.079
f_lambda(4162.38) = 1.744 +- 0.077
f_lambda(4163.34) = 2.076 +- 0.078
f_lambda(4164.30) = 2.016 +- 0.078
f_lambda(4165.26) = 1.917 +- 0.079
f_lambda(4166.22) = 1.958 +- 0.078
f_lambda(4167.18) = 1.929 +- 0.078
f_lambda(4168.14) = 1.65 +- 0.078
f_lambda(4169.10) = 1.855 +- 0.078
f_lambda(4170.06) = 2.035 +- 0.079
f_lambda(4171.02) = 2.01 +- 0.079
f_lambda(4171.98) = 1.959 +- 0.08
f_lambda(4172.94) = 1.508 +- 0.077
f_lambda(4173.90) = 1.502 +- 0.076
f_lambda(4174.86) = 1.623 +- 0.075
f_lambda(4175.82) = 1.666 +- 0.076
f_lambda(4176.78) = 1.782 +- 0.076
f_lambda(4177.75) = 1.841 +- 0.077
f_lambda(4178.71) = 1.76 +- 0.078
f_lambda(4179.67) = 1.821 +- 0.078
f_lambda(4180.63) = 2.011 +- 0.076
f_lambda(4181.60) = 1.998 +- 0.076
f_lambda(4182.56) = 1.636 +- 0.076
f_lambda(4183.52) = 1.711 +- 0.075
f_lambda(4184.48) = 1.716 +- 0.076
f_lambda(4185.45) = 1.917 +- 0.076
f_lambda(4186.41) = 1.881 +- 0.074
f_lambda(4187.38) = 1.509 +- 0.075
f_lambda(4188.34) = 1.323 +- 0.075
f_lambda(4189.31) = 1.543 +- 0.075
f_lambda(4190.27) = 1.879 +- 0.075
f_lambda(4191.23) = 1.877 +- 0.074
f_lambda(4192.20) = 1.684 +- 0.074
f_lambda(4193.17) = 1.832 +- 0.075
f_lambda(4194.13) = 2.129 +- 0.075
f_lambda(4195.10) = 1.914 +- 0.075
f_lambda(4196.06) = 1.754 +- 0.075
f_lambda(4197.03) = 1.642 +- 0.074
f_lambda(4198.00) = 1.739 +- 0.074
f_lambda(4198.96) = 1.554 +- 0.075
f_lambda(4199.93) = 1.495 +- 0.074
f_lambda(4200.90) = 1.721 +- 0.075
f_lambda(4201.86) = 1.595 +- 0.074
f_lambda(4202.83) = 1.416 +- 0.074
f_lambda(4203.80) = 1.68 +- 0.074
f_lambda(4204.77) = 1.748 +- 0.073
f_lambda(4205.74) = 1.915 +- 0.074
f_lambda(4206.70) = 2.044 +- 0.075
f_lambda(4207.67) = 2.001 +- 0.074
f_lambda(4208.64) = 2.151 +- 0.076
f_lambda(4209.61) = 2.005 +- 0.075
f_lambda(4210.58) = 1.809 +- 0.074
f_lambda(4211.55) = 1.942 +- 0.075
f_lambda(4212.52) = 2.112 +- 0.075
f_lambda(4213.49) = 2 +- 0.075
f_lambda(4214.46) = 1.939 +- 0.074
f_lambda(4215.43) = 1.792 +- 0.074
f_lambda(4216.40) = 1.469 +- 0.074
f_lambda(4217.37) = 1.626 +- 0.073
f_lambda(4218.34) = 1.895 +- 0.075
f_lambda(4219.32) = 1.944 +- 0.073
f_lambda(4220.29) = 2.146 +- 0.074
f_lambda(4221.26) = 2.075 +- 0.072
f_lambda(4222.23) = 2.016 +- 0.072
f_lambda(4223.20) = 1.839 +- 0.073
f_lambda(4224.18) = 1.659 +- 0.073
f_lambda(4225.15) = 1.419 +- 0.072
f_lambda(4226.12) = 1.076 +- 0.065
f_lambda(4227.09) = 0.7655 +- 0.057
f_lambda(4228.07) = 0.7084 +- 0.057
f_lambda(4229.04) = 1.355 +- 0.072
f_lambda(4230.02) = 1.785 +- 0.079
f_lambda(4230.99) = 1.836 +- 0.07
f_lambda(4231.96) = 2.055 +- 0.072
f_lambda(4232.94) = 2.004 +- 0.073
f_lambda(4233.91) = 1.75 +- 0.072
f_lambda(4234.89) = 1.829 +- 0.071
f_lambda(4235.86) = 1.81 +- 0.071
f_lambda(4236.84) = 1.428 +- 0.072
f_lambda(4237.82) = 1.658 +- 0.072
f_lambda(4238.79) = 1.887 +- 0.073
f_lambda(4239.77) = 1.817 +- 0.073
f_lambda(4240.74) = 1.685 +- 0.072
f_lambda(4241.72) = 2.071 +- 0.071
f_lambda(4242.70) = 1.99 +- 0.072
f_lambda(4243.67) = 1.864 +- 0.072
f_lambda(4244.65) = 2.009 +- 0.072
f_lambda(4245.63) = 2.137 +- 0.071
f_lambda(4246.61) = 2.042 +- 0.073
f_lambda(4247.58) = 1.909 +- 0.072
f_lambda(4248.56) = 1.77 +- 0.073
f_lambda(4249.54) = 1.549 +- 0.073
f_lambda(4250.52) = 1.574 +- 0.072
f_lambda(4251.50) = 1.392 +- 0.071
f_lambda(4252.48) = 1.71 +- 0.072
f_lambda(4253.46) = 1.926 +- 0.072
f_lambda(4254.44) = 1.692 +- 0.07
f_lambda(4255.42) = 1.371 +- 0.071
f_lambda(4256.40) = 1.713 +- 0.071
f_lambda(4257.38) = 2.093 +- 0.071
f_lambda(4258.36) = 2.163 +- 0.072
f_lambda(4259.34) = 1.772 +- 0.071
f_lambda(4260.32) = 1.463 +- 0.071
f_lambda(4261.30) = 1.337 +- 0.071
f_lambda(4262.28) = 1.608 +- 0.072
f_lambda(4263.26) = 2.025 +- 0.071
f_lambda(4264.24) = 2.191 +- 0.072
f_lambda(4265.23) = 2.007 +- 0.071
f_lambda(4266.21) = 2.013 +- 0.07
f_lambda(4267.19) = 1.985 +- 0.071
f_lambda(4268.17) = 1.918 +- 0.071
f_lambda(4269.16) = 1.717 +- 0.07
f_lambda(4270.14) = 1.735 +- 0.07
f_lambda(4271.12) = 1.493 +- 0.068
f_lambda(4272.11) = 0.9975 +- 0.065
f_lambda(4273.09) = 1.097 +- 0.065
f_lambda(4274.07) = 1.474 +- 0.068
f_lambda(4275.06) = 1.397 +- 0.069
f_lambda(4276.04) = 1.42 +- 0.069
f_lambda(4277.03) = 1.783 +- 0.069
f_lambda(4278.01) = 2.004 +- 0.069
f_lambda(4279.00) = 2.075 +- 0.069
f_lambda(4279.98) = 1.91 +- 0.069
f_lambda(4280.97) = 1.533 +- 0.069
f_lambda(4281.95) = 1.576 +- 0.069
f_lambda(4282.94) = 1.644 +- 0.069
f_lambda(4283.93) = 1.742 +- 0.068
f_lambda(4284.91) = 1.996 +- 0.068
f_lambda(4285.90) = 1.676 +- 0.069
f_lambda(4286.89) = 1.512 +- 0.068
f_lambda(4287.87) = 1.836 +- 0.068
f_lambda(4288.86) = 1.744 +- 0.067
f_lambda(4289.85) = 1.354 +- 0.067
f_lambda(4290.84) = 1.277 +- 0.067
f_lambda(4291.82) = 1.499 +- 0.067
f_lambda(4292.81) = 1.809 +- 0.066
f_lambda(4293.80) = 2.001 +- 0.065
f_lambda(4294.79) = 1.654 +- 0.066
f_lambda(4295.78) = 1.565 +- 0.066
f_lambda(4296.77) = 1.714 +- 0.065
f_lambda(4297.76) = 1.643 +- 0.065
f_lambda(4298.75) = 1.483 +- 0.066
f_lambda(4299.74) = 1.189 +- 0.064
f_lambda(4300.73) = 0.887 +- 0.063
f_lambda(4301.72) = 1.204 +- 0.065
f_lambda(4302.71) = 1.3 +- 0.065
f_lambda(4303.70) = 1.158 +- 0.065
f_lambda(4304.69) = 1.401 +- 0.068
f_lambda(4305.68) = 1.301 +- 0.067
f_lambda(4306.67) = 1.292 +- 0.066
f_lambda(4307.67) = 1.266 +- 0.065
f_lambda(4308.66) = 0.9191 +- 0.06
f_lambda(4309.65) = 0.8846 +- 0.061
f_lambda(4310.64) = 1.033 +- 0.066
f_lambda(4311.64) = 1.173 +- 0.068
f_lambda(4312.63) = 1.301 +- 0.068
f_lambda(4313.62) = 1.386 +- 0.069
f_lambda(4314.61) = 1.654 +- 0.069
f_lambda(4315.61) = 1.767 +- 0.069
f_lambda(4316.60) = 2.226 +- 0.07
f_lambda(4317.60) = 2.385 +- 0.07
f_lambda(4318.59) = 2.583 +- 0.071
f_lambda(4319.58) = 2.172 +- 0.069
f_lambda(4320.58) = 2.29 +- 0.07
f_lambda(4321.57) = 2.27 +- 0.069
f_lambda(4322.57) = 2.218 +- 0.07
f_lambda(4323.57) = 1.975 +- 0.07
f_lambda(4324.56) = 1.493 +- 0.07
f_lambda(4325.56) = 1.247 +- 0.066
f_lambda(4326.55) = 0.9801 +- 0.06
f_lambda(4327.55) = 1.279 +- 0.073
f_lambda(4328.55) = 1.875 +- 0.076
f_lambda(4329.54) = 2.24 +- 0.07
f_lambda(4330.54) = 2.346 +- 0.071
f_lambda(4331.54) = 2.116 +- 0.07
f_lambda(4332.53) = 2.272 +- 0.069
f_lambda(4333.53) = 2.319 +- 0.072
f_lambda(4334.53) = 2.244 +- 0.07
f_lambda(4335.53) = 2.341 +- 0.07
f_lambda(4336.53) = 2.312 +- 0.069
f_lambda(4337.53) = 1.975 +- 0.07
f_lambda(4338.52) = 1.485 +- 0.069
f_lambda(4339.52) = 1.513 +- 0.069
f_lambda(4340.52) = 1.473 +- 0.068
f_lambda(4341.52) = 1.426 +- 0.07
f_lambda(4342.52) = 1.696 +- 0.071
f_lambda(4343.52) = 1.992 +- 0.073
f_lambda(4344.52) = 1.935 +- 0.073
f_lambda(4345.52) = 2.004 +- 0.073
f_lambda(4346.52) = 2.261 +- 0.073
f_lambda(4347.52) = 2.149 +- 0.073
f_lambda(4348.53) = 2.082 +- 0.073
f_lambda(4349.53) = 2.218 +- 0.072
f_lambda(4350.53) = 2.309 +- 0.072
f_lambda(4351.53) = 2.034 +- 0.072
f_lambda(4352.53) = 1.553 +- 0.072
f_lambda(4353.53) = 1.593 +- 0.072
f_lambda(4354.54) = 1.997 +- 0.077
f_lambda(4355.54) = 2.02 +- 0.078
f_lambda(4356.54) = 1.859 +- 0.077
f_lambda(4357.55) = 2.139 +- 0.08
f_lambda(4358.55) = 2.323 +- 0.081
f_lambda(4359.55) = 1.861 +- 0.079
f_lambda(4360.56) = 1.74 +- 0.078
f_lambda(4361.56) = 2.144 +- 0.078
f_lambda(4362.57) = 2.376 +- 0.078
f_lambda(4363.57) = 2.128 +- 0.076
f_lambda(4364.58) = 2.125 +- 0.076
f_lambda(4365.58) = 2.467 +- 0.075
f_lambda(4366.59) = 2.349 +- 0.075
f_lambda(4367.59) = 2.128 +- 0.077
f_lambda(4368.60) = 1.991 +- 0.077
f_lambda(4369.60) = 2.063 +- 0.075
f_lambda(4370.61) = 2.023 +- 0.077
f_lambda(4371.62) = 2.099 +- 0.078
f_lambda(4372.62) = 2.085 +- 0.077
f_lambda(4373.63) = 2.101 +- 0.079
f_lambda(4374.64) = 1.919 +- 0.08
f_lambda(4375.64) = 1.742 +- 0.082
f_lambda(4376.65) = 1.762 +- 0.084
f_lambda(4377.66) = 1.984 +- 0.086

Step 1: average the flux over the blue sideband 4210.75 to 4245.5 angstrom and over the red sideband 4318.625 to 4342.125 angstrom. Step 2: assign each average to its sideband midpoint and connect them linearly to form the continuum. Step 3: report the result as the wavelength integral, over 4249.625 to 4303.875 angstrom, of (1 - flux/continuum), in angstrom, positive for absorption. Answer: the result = 5.7 angstrom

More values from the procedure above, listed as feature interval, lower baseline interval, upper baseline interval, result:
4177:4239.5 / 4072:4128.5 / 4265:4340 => 1.0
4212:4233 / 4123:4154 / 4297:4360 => 1.2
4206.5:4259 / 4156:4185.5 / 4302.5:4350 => 0.7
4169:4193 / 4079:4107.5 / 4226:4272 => 0.6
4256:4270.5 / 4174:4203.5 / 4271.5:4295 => -1.8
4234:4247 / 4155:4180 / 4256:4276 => -1.0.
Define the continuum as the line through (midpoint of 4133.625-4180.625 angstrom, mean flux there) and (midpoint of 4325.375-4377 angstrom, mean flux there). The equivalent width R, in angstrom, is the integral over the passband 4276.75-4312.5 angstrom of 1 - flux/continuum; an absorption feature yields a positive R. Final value 8.0 angstrom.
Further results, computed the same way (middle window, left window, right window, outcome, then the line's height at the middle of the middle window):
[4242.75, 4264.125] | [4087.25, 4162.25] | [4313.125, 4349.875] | 1.6 angstrom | 1.92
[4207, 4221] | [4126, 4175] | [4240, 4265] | -0.9 angstrom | 1.81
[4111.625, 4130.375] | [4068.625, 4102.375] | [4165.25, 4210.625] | -1.7 angstrom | 1.83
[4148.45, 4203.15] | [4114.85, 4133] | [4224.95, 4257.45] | 1.7 angstrom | 1.84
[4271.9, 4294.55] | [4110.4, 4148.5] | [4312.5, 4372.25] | 3.7 angstrom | 1.95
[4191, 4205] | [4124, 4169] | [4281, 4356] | 0.6 angstrom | 1.8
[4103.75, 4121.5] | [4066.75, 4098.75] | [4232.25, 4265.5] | -0.8 angstrom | 1.84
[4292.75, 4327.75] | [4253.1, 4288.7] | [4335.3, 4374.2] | 5.6 angstrom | 1.85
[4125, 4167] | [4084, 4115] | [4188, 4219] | 0.5 angstrom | 1.85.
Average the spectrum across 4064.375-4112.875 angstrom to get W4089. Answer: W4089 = 1.8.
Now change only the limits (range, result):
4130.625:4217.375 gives 1.79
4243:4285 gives 1.74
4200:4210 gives 1.81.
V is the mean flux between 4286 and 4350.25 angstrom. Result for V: 1.72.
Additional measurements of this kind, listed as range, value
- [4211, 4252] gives 1.75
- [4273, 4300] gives 1.64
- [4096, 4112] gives 1.78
